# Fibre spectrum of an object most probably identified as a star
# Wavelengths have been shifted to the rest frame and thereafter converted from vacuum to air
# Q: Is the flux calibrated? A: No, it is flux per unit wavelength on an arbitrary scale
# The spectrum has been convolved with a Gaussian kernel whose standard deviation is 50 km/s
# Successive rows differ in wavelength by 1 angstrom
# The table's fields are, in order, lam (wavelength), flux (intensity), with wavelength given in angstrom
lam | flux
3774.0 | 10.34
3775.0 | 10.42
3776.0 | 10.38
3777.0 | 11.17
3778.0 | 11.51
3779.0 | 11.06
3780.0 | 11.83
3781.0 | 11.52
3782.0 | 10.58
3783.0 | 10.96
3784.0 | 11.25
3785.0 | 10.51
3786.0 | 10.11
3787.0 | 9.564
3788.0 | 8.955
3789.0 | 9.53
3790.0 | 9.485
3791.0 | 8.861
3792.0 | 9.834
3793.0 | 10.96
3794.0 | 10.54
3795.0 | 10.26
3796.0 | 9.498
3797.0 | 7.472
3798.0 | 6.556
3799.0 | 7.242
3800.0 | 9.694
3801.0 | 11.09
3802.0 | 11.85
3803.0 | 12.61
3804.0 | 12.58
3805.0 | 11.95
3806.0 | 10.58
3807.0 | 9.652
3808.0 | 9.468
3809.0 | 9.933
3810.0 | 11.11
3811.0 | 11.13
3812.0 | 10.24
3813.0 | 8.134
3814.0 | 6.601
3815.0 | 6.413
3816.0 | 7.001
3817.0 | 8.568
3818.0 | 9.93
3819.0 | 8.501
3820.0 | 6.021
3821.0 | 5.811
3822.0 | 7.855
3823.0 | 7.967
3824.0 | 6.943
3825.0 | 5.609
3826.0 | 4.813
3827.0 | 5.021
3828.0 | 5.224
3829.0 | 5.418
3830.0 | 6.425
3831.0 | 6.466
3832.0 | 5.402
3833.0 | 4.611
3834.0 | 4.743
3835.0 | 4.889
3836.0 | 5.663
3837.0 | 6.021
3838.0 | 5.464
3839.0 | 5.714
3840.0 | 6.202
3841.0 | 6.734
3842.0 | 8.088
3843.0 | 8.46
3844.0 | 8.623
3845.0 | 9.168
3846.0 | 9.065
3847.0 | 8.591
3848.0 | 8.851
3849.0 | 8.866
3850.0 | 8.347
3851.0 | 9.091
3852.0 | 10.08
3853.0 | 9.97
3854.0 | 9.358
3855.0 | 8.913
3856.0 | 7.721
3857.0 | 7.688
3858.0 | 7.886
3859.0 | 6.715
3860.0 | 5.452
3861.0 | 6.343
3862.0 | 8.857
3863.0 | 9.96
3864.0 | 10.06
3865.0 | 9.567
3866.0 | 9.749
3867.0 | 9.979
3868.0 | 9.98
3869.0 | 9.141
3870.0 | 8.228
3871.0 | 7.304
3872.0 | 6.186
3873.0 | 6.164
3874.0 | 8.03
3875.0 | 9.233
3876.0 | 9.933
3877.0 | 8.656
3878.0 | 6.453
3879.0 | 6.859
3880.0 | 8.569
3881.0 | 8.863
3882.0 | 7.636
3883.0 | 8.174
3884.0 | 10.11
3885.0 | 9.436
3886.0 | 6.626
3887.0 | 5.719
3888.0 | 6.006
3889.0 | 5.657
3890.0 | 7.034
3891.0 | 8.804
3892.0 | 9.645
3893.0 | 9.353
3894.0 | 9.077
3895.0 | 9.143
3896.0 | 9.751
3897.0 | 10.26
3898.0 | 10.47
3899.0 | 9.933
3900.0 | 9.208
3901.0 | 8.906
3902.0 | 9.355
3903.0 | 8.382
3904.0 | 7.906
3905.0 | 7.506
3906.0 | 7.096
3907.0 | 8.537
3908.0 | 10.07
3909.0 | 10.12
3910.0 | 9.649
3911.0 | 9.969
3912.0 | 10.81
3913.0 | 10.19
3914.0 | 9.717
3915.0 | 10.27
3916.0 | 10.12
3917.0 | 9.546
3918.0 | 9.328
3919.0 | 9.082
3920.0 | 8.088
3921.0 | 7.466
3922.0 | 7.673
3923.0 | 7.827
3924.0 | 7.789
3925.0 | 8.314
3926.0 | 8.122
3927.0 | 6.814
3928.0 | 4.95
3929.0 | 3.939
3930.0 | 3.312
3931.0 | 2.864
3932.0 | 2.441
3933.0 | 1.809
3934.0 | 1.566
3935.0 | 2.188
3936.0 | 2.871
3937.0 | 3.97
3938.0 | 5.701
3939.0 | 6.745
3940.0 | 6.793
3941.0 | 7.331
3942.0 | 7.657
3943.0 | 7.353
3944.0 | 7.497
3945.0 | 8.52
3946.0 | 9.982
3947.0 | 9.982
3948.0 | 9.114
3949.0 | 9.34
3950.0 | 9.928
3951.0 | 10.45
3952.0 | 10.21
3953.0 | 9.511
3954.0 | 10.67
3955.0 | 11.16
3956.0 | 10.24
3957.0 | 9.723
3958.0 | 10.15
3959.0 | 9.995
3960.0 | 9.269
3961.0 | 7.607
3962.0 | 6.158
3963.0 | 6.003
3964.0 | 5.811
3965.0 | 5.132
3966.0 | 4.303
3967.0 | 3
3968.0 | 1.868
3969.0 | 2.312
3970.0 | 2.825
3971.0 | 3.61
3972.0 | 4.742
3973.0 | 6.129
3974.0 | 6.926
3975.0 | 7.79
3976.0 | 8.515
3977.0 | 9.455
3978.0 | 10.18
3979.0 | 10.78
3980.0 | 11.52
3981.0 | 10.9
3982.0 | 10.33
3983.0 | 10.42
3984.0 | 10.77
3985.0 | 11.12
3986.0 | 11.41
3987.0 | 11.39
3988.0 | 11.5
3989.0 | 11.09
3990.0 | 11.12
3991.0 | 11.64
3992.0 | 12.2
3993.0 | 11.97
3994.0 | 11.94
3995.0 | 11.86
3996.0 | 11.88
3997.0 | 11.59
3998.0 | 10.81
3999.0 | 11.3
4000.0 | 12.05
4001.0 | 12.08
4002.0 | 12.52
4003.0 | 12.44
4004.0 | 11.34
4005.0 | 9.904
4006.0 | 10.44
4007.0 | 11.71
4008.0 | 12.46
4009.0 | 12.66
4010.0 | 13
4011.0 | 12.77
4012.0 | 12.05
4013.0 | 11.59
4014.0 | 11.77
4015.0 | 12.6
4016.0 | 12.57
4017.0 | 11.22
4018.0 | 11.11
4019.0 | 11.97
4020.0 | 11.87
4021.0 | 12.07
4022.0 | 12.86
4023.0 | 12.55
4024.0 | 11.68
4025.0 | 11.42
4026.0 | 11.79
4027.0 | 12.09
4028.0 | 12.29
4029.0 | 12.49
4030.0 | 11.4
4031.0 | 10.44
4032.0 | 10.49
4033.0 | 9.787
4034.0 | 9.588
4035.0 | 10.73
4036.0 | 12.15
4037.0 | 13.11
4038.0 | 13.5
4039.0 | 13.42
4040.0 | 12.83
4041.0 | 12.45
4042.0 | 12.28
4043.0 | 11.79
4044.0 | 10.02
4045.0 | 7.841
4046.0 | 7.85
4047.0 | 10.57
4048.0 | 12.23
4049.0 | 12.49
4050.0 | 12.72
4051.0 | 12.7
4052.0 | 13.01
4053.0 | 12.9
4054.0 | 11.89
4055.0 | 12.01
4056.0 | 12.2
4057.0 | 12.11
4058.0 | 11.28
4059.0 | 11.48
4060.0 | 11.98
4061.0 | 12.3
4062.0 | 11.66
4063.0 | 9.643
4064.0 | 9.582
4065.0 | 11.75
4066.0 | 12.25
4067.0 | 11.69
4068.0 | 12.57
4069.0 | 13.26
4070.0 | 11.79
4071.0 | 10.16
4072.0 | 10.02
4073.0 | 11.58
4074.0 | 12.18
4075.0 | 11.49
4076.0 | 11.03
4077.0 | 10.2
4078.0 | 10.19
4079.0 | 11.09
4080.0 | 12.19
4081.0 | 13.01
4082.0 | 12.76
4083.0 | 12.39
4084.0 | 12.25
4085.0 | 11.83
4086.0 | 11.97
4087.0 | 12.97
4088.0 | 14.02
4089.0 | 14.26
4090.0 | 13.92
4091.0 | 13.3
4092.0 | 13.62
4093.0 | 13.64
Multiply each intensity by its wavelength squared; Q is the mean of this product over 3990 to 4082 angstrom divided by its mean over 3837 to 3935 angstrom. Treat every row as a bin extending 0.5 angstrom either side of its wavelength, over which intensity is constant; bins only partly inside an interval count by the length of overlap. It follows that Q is 1.57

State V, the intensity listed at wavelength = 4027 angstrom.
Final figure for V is 12.09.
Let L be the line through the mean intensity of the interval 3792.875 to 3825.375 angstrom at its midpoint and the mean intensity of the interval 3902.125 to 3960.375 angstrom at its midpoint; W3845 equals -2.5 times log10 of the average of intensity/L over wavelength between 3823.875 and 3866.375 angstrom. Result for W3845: 0.18 mag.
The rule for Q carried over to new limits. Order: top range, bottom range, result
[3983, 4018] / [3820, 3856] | 1.79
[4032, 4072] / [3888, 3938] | 1.63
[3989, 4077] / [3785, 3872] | 1.56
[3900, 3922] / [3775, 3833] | 1.07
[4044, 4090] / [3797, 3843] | 1.72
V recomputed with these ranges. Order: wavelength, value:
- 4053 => 12.9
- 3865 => 9.567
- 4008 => 12.46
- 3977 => 9.455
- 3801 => 11.09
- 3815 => 6.413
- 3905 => 7.506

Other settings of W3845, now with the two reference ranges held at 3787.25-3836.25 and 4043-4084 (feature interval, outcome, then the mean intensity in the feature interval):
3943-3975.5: 0.329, 7.5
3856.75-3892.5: 0.128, 8.08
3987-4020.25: -0.100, 11.8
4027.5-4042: -0.060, 11.8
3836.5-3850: 0.132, 7.71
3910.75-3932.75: 0.266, 7.57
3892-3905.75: 0.029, 9.15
